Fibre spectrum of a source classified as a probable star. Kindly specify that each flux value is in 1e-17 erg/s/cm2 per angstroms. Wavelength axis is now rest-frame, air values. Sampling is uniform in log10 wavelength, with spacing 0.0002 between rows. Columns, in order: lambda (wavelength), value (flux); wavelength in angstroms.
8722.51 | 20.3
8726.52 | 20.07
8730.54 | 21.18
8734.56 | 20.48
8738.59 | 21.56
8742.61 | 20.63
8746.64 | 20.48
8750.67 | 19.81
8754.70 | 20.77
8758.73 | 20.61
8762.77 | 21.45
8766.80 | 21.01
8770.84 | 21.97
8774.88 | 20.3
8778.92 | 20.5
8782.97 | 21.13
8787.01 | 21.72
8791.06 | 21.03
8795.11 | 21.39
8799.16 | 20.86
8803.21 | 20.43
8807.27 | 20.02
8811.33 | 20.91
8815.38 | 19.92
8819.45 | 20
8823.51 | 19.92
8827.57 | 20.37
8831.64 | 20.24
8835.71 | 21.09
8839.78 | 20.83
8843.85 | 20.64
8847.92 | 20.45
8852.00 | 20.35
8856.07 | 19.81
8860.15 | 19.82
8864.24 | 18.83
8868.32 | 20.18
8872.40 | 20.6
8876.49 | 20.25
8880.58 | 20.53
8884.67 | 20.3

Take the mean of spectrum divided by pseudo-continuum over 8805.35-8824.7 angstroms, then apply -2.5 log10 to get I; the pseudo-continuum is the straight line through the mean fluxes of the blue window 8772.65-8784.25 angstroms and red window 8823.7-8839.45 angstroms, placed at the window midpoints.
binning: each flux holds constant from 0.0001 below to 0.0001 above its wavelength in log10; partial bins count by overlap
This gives 0.02 mag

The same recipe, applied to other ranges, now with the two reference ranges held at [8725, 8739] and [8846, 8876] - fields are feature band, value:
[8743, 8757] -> 0.01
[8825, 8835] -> -0.01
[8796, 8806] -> -0.02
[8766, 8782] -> -0.02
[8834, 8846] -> -0.04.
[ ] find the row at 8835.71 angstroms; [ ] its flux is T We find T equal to 21.09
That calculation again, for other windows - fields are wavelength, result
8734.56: 20.48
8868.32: 20.18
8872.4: 20.6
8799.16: 20.86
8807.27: 20.02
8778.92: 20.5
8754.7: 20.77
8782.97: 21.13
